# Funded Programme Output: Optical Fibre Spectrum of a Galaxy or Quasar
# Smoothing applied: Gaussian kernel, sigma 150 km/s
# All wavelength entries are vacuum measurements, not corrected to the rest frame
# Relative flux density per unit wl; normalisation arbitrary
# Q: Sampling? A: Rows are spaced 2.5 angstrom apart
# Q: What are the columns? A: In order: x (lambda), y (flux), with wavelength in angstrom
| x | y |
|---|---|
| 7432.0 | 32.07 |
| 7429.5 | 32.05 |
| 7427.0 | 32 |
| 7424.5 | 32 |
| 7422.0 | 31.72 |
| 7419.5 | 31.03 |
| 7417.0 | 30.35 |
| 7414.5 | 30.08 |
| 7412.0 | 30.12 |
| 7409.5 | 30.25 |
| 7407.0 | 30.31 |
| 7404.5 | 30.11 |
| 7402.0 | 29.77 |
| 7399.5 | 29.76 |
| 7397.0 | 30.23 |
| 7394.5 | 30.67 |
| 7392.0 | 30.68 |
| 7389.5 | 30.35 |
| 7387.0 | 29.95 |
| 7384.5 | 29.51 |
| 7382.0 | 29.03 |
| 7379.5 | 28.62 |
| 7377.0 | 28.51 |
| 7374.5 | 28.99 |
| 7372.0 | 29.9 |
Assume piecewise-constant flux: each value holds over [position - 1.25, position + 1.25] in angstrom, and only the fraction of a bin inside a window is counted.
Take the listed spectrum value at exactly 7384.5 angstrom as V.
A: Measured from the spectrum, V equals 29.51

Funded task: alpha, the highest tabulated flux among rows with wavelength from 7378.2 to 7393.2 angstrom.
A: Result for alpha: 30.68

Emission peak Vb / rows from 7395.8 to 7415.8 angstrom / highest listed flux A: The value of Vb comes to 30.31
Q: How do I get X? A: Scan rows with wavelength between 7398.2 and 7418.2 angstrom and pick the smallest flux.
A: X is 29.76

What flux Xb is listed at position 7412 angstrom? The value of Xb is 30.12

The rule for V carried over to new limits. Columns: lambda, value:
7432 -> 32.07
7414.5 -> 30.08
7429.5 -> 32.05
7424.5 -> 32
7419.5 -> 31.03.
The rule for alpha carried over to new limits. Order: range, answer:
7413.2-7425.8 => 32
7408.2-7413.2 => 30.25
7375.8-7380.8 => 28.62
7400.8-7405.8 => 30.11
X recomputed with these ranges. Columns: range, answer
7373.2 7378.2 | 28.51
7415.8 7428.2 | 30.35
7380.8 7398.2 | 29.03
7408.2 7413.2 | 30.12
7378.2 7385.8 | 28.62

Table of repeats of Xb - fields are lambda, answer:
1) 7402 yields 29.77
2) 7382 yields 29.03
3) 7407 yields 30.31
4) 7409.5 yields 30.25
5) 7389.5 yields 30.35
